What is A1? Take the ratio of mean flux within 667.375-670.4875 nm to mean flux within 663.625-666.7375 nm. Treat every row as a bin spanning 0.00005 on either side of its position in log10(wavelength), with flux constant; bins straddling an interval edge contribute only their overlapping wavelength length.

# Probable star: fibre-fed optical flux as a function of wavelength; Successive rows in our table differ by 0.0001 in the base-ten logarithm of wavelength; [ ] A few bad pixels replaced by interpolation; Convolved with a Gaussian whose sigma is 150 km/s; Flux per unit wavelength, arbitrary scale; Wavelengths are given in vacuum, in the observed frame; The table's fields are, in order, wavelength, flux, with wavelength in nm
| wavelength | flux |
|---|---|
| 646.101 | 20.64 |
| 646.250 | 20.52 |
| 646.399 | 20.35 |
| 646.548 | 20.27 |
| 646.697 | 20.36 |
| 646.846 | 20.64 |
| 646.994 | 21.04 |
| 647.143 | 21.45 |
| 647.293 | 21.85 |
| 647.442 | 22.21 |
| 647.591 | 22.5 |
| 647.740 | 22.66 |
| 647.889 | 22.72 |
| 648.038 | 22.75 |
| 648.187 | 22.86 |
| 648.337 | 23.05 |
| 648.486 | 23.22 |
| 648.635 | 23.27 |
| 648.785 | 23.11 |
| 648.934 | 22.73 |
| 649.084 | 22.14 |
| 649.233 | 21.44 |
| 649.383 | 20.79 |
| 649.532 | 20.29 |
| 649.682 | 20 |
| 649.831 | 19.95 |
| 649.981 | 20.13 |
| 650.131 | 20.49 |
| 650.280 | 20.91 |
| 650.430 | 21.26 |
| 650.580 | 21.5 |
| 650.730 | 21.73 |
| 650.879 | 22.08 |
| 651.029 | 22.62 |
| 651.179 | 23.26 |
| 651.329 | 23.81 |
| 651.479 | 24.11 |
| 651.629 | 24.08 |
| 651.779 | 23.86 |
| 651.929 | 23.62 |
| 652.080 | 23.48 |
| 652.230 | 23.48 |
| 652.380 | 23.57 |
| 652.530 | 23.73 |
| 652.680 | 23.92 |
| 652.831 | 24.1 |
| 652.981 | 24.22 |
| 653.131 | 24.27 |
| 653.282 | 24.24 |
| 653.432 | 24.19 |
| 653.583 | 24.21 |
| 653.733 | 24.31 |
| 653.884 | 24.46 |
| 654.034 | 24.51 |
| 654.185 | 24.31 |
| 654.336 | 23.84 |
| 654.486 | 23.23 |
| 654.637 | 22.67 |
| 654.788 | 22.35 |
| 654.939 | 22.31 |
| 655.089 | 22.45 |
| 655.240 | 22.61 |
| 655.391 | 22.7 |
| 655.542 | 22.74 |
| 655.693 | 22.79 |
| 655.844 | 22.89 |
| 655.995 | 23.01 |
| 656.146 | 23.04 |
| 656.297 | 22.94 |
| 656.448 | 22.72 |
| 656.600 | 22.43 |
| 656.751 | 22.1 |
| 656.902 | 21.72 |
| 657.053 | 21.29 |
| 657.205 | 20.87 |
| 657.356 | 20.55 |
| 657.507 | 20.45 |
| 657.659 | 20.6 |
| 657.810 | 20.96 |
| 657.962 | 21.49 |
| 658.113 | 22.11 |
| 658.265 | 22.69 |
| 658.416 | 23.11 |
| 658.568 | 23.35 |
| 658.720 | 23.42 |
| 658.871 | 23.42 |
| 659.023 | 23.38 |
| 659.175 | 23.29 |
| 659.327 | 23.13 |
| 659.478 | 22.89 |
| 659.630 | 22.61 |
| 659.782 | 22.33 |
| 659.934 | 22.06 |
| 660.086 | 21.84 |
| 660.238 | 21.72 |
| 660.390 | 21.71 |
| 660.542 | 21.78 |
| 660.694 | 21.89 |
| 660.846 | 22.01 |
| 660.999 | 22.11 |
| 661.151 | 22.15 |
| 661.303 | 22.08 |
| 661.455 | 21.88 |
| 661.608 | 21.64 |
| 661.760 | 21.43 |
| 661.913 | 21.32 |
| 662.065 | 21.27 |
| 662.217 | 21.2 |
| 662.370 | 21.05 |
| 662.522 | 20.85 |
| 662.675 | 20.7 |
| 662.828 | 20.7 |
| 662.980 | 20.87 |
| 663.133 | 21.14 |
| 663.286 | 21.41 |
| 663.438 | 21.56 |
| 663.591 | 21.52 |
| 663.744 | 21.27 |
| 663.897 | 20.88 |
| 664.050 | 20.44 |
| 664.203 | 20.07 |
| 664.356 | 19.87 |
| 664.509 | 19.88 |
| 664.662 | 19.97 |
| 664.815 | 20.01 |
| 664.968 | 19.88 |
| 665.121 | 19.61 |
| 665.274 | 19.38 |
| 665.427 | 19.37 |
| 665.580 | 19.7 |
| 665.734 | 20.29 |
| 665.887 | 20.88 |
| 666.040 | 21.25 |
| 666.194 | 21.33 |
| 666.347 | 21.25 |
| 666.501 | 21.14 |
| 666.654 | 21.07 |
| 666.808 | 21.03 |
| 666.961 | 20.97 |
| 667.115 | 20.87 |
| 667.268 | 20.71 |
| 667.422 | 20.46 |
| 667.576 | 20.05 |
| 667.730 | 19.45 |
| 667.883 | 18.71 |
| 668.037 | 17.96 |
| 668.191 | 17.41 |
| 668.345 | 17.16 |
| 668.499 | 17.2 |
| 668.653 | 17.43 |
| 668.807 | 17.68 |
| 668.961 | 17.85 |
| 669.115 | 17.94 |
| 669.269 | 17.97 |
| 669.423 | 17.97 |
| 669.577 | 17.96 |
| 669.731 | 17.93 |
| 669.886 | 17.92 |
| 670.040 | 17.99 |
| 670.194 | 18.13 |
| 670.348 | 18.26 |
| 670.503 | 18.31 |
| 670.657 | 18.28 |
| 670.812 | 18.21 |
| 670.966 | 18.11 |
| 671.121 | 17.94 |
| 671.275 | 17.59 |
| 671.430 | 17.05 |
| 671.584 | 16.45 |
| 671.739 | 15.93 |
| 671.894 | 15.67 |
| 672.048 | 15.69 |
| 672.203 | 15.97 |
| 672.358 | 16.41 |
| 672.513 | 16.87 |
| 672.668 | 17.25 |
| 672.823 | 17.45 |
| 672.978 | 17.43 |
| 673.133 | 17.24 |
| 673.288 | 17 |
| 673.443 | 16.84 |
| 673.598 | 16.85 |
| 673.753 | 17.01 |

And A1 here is 0.89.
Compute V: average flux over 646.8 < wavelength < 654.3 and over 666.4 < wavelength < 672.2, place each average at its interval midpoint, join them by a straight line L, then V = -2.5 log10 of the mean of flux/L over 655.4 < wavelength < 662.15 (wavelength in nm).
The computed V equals -0.070 mag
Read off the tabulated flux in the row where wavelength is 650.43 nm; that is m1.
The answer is 21.26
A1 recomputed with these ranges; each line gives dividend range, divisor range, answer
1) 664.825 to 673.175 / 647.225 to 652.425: 0.83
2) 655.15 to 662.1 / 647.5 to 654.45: 0.97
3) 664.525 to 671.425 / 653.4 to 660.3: 0.84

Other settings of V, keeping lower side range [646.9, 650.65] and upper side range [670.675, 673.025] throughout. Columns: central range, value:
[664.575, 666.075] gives -0.10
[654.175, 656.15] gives -0.12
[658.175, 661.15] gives -0.16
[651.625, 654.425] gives -0.15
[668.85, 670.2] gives -0.03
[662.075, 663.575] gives -0.12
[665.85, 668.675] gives -0.11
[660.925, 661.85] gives -0.14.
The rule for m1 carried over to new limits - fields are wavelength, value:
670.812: 18.21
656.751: 22.1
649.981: 20.13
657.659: 20.6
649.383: 20.79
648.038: 22.75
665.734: 20.29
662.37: 21.05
